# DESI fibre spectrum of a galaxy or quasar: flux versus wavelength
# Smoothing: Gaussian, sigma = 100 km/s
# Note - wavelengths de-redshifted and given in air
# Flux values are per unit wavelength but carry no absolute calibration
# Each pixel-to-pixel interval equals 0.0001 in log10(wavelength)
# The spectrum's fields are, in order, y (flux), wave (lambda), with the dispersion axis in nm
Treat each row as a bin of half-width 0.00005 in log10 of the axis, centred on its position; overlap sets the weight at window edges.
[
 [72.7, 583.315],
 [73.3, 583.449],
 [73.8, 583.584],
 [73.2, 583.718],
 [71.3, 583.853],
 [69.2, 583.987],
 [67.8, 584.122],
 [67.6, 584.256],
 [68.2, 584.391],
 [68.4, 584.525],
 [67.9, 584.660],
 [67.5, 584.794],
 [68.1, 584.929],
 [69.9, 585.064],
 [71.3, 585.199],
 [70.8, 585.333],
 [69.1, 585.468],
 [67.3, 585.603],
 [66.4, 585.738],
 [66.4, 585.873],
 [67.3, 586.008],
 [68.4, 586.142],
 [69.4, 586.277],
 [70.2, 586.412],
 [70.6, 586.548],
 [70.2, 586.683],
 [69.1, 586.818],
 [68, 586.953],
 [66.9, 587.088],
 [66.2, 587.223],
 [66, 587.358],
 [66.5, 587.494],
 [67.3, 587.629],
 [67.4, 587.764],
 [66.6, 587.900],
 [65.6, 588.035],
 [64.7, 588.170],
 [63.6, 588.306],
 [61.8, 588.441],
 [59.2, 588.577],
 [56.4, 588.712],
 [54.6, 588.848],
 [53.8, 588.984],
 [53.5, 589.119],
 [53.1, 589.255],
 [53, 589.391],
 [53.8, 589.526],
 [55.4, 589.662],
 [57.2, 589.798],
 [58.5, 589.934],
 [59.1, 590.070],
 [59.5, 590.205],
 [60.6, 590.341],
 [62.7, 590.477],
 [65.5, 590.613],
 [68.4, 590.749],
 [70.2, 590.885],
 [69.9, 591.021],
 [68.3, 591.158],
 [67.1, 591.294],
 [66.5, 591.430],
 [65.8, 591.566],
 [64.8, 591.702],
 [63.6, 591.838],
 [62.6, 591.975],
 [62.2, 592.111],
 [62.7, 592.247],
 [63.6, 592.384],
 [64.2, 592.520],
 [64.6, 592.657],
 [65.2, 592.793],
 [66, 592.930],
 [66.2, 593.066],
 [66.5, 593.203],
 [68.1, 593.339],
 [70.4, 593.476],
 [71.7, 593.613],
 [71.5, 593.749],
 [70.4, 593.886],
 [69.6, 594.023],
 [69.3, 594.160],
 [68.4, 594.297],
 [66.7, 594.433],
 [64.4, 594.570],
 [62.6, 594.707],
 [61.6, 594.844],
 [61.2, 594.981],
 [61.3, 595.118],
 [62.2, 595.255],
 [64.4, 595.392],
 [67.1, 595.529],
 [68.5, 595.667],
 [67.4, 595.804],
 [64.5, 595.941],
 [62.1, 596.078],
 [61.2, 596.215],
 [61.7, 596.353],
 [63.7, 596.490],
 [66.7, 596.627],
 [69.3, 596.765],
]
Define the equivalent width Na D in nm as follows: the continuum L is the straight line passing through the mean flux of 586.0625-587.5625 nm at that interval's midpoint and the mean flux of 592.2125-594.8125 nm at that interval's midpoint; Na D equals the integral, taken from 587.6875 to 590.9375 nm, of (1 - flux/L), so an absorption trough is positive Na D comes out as 0.37 nm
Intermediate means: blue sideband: 68.3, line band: 60.2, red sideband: 66.9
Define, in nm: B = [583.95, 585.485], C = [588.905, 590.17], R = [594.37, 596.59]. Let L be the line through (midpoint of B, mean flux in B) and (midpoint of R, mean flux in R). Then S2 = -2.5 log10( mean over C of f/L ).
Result 0.20 mag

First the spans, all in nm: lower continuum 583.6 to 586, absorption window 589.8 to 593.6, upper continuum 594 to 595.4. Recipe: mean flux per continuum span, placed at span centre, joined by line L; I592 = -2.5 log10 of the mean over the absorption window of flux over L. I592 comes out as 0.02 mag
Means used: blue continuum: 68.9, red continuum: 64.6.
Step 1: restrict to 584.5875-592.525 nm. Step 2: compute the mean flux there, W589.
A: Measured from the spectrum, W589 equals 64.3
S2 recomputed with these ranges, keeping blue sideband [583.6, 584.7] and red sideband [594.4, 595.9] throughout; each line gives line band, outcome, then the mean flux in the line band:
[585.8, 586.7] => -0.01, 68.8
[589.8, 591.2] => 0.04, 63.8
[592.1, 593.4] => 0.01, 65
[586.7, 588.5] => 0.02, 66.3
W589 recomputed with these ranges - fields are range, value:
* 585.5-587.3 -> 68.2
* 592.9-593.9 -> 68.9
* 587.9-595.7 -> 63.5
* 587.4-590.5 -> 59.7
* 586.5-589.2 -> 63.8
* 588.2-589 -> 58.8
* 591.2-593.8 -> 66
